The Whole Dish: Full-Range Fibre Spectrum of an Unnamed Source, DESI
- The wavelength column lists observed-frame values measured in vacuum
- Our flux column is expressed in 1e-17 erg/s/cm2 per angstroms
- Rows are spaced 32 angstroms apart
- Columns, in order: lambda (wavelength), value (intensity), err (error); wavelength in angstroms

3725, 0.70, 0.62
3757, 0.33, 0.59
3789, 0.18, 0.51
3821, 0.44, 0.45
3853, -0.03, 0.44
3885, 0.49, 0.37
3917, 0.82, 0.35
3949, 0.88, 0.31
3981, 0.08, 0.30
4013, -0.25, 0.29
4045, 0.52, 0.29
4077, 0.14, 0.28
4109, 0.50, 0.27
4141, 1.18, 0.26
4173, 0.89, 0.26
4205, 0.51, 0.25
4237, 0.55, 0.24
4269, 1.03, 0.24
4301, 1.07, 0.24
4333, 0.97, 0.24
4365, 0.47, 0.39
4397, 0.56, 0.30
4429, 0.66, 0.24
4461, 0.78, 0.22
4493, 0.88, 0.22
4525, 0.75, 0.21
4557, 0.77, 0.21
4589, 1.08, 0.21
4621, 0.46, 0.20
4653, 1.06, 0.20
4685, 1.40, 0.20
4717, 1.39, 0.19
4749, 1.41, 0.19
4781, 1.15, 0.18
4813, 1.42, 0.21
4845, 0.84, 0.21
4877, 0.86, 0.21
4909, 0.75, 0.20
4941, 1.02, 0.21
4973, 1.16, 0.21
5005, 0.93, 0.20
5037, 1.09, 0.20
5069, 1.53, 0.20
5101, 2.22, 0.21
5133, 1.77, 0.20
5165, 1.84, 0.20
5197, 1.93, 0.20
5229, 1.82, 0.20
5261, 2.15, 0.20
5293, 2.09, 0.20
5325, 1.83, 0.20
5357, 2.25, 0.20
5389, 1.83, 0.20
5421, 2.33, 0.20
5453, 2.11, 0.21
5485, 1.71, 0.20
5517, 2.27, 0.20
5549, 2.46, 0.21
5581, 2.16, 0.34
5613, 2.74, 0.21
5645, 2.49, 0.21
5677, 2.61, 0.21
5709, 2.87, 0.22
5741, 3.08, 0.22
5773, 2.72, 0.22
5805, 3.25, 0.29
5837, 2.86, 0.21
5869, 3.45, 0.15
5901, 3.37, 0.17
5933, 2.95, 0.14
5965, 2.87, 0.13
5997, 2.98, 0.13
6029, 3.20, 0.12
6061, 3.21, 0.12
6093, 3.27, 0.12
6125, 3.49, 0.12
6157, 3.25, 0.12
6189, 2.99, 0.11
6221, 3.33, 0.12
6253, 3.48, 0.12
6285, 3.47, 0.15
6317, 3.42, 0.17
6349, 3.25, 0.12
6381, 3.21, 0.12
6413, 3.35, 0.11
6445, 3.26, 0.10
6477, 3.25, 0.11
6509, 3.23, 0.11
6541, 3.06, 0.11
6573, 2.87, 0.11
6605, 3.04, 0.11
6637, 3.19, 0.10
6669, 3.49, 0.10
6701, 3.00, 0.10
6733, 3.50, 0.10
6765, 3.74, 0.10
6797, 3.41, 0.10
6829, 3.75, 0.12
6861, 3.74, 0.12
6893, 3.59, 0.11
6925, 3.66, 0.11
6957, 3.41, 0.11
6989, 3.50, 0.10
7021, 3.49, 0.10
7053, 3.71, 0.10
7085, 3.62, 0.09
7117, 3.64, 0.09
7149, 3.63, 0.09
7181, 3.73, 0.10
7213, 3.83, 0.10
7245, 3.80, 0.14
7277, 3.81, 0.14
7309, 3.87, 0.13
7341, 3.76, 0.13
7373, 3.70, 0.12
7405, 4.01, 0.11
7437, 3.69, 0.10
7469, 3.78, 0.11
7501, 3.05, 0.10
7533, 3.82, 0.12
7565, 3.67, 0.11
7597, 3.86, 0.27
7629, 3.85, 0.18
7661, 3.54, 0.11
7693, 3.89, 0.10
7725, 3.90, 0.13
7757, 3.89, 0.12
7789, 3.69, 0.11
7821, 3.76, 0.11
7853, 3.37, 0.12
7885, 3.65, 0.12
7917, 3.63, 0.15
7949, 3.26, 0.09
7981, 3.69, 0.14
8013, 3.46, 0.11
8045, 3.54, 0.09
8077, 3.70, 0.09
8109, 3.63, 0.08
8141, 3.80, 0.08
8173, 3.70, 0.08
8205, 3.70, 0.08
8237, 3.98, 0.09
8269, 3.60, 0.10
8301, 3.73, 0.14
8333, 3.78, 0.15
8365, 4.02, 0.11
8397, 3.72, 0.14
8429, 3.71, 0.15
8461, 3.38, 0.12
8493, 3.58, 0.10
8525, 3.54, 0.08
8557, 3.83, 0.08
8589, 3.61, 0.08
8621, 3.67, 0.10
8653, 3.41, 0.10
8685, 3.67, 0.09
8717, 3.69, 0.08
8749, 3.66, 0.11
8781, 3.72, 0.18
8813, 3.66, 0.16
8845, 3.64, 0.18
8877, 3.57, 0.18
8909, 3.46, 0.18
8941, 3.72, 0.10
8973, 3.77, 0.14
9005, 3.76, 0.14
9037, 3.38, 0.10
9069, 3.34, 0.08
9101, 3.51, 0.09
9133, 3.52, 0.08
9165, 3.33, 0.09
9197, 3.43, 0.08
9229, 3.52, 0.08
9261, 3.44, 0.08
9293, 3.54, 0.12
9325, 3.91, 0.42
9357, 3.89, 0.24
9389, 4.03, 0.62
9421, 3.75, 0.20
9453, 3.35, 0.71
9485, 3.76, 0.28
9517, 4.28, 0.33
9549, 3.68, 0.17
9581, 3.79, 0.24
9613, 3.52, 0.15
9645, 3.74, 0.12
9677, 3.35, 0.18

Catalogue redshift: 0.273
